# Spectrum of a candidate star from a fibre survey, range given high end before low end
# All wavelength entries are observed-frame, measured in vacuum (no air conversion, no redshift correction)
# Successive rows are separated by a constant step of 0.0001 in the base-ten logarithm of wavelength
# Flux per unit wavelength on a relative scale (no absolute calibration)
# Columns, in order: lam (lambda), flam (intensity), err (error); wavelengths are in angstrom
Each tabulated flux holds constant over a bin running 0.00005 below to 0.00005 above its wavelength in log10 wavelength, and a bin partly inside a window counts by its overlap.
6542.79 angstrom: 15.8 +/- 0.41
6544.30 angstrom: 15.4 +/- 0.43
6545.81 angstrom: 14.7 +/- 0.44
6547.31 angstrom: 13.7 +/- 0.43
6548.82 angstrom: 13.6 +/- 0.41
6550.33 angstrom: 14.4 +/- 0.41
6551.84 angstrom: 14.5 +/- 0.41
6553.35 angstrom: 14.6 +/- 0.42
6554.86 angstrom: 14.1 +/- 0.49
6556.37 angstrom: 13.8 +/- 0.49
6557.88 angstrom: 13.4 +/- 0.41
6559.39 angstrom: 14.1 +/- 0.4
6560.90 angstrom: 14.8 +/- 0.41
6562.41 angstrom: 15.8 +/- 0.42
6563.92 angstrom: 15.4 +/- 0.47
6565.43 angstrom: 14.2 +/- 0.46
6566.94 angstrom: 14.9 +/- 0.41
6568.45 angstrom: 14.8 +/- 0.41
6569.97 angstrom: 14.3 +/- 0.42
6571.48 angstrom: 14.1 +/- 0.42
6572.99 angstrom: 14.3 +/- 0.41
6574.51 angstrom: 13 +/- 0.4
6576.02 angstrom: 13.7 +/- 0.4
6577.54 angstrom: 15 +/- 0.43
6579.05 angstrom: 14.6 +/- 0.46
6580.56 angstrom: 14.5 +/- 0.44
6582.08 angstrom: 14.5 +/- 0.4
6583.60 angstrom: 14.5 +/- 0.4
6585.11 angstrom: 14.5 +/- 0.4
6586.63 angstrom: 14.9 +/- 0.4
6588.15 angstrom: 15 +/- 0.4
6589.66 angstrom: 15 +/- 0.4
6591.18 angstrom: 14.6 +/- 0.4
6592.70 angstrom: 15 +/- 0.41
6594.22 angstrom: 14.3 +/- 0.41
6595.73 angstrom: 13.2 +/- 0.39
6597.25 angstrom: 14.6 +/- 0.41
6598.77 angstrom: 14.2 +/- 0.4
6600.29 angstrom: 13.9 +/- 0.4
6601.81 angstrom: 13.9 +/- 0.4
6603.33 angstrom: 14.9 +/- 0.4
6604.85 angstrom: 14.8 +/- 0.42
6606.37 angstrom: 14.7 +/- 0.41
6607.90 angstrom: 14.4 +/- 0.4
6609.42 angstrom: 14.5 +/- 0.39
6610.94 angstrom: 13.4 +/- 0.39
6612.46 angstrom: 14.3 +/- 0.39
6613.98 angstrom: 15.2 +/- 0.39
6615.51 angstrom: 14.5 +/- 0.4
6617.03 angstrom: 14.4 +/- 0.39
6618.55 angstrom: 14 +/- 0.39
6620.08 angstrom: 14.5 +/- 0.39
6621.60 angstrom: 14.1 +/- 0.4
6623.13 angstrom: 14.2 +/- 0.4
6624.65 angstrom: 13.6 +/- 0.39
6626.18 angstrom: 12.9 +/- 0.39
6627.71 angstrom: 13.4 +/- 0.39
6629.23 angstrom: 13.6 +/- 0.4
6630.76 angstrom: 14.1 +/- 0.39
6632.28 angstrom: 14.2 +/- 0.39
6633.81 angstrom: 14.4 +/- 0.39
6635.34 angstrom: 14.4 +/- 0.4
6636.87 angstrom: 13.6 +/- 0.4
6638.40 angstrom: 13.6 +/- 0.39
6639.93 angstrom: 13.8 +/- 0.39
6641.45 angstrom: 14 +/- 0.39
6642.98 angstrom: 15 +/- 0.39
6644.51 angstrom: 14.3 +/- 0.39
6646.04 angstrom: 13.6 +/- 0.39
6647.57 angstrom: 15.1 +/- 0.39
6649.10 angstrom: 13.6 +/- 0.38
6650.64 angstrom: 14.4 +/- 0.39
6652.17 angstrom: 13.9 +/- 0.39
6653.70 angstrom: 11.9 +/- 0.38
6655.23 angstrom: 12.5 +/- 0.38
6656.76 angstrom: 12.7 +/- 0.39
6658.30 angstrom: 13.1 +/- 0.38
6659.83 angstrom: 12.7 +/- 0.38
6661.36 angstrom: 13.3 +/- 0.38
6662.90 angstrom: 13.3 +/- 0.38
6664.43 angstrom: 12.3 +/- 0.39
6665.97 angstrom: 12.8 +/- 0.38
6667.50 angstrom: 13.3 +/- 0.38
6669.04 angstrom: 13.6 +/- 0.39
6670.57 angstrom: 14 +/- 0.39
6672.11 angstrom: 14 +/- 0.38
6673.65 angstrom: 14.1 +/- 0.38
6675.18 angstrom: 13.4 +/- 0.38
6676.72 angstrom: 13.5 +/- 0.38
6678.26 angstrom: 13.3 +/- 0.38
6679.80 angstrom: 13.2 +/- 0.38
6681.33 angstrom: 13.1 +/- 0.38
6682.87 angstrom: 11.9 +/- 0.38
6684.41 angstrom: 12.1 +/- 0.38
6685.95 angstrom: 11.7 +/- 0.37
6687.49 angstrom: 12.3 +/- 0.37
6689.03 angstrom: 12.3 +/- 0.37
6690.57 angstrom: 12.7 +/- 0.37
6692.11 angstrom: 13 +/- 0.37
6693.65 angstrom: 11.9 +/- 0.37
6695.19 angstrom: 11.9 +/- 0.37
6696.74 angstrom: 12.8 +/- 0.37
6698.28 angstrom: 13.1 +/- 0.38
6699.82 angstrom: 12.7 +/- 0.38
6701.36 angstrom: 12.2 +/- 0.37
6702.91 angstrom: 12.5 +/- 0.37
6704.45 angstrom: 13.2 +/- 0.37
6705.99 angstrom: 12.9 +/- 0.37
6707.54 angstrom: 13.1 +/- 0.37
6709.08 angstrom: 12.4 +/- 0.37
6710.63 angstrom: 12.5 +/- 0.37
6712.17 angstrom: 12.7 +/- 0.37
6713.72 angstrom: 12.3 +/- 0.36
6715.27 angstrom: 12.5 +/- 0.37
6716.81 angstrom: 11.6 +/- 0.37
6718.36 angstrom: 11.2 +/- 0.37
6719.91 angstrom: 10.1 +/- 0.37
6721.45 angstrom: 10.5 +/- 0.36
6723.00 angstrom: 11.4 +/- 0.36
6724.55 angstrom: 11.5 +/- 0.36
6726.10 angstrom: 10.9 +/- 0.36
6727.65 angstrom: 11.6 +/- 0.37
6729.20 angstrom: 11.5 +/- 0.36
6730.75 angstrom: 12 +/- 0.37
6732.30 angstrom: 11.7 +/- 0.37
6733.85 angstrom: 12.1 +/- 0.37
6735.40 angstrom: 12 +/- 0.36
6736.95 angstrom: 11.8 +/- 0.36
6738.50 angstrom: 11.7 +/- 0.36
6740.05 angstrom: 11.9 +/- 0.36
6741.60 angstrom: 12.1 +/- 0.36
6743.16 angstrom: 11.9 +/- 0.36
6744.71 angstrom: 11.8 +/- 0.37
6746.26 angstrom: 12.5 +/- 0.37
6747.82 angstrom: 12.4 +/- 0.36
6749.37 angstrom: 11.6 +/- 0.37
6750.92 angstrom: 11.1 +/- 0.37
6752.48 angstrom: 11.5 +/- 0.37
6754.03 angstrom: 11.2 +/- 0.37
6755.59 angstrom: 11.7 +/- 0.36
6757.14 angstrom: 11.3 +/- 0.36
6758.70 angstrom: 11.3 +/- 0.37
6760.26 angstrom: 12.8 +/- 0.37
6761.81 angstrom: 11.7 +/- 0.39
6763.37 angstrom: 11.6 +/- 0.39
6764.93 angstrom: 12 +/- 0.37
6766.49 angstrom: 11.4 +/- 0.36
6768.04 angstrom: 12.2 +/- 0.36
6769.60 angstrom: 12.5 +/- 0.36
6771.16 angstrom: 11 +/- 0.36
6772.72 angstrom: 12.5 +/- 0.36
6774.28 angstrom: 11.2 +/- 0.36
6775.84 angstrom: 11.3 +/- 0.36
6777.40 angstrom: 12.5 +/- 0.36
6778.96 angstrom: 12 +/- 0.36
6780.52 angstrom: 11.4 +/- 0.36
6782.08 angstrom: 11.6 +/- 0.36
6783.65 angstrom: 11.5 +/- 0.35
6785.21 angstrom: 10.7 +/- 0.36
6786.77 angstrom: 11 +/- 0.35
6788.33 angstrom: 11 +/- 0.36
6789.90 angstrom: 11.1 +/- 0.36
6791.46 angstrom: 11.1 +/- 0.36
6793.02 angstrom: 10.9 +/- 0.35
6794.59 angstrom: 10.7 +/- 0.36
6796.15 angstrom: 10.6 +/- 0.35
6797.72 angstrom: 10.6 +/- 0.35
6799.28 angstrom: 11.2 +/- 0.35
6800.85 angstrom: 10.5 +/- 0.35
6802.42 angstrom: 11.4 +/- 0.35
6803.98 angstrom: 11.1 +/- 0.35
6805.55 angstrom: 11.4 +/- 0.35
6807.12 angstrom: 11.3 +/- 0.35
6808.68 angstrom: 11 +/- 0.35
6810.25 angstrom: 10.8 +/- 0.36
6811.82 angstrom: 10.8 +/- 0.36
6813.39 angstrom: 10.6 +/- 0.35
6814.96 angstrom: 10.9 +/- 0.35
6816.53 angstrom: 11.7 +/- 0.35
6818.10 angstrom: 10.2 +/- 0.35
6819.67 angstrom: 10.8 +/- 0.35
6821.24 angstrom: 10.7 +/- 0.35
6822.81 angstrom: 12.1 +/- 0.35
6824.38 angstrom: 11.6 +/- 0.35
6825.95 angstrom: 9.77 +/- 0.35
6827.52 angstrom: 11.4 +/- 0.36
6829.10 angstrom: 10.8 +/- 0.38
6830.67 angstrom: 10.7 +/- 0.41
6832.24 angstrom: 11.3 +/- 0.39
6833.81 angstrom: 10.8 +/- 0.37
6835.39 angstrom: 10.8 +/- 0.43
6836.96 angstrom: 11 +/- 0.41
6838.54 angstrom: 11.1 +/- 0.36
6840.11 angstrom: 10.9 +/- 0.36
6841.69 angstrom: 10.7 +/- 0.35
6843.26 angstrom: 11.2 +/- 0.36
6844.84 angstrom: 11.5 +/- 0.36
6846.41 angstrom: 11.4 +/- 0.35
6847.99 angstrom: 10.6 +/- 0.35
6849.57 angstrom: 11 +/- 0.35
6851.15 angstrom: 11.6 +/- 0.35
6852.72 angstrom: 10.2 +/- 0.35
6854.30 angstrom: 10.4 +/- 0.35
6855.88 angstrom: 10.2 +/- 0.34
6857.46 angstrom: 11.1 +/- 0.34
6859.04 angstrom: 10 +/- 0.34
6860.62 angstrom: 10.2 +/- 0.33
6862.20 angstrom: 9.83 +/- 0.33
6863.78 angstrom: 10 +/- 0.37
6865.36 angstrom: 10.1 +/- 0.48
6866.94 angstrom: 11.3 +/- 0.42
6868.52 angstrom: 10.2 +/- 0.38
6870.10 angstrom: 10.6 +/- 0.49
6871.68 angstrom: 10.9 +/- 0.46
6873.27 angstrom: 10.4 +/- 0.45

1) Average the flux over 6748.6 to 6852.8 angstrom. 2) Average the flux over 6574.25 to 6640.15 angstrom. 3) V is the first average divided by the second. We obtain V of 0.79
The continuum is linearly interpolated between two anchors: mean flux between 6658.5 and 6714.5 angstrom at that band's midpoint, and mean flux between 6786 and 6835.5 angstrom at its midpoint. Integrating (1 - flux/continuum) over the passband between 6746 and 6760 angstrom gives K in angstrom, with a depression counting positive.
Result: 0.2 angstrom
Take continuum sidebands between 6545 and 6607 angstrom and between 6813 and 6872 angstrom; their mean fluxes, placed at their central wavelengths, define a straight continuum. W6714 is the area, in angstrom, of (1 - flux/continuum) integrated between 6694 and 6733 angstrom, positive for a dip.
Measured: 1.6 angstrom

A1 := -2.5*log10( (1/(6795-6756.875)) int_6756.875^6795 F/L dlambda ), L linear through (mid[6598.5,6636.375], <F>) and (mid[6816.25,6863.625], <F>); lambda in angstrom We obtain 0.02 mag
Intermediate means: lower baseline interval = 14.2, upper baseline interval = 10.8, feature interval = 11.5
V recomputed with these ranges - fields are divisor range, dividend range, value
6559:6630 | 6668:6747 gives 0.86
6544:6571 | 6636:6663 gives 0.94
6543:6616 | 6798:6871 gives 0.75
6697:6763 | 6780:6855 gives 0.92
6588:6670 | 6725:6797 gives 0.83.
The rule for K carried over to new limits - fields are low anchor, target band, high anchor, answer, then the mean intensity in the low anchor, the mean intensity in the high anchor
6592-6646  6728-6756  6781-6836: 0.7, 14.2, 11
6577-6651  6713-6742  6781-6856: 2.0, 14.3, 11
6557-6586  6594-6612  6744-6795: -0.3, 14.4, 11.6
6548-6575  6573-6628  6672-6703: -1.8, 14.3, 12.7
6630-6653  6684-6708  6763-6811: 1.0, 14.1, 11.3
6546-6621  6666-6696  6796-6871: 0.2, 14.4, 10.8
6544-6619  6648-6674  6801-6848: 0.0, 14.4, 11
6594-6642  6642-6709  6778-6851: 0.7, 14.1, 11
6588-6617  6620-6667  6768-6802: 0.4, 14.4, 11.3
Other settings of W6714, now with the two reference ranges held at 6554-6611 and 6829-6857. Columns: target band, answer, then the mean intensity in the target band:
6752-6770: 0.38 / 11.8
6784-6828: 1.69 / 11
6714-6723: 0.95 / 11.3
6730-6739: 0.35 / 11.9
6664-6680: -0.27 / 13.4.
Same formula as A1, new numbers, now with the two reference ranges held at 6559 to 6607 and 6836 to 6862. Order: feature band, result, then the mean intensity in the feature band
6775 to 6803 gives 0.04 mag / 11.2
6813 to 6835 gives 0.02 mag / 11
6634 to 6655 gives -0.02 mag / 13.9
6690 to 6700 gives 0.03 mag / 12.6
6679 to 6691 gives 0.06 mag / 12.4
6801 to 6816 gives 0.03 mag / 11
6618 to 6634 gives 0.00 mag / 13.9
